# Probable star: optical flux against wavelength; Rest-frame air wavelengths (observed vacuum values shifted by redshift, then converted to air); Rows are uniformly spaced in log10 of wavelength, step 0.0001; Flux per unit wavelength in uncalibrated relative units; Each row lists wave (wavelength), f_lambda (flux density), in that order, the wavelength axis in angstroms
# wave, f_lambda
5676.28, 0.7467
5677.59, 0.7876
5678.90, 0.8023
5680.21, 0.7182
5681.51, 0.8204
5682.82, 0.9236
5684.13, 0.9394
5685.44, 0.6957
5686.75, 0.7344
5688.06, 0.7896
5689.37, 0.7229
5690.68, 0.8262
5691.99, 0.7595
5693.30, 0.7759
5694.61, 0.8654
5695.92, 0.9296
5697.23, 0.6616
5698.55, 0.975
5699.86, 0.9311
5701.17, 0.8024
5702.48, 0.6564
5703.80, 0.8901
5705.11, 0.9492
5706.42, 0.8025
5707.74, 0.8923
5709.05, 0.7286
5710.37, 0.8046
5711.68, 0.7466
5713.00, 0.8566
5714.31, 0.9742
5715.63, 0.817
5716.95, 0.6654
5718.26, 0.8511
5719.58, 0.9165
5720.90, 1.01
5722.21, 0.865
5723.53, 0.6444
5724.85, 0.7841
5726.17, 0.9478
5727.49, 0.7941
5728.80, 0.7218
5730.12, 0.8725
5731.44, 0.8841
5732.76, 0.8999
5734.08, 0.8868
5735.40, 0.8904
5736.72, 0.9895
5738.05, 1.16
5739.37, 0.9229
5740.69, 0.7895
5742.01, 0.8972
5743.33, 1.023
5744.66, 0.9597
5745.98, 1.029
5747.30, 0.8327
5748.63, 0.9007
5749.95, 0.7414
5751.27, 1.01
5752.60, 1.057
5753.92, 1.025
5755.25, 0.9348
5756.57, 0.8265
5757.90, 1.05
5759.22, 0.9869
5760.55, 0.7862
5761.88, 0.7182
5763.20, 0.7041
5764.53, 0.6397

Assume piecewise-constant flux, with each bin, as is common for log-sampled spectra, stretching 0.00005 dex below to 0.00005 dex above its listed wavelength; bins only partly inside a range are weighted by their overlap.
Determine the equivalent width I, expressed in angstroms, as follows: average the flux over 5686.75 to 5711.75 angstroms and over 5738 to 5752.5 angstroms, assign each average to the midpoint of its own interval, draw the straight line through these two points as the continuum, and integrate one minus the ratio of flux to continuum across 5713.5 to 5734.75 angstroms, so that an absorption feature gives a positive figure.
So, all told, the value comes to 0.7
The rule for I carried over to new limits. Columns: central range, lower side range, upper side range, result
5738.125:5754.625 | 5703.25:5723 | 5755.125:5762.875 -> -1.4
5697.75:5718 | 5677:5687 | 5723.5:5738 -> 0.2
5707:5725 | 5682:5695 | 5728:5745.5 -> 0.8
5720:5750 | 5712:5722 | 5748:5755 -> 0.5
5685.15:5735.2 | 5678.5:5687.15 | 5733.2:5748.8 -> 2.5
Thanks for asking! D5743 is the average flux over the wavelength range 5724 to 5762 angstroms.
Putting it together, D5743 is 0.909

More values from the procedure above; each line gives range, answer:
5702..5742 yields 0.855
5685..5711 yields 0.811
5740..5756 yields 0.933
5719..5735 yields 0.853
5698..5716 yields 0.845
